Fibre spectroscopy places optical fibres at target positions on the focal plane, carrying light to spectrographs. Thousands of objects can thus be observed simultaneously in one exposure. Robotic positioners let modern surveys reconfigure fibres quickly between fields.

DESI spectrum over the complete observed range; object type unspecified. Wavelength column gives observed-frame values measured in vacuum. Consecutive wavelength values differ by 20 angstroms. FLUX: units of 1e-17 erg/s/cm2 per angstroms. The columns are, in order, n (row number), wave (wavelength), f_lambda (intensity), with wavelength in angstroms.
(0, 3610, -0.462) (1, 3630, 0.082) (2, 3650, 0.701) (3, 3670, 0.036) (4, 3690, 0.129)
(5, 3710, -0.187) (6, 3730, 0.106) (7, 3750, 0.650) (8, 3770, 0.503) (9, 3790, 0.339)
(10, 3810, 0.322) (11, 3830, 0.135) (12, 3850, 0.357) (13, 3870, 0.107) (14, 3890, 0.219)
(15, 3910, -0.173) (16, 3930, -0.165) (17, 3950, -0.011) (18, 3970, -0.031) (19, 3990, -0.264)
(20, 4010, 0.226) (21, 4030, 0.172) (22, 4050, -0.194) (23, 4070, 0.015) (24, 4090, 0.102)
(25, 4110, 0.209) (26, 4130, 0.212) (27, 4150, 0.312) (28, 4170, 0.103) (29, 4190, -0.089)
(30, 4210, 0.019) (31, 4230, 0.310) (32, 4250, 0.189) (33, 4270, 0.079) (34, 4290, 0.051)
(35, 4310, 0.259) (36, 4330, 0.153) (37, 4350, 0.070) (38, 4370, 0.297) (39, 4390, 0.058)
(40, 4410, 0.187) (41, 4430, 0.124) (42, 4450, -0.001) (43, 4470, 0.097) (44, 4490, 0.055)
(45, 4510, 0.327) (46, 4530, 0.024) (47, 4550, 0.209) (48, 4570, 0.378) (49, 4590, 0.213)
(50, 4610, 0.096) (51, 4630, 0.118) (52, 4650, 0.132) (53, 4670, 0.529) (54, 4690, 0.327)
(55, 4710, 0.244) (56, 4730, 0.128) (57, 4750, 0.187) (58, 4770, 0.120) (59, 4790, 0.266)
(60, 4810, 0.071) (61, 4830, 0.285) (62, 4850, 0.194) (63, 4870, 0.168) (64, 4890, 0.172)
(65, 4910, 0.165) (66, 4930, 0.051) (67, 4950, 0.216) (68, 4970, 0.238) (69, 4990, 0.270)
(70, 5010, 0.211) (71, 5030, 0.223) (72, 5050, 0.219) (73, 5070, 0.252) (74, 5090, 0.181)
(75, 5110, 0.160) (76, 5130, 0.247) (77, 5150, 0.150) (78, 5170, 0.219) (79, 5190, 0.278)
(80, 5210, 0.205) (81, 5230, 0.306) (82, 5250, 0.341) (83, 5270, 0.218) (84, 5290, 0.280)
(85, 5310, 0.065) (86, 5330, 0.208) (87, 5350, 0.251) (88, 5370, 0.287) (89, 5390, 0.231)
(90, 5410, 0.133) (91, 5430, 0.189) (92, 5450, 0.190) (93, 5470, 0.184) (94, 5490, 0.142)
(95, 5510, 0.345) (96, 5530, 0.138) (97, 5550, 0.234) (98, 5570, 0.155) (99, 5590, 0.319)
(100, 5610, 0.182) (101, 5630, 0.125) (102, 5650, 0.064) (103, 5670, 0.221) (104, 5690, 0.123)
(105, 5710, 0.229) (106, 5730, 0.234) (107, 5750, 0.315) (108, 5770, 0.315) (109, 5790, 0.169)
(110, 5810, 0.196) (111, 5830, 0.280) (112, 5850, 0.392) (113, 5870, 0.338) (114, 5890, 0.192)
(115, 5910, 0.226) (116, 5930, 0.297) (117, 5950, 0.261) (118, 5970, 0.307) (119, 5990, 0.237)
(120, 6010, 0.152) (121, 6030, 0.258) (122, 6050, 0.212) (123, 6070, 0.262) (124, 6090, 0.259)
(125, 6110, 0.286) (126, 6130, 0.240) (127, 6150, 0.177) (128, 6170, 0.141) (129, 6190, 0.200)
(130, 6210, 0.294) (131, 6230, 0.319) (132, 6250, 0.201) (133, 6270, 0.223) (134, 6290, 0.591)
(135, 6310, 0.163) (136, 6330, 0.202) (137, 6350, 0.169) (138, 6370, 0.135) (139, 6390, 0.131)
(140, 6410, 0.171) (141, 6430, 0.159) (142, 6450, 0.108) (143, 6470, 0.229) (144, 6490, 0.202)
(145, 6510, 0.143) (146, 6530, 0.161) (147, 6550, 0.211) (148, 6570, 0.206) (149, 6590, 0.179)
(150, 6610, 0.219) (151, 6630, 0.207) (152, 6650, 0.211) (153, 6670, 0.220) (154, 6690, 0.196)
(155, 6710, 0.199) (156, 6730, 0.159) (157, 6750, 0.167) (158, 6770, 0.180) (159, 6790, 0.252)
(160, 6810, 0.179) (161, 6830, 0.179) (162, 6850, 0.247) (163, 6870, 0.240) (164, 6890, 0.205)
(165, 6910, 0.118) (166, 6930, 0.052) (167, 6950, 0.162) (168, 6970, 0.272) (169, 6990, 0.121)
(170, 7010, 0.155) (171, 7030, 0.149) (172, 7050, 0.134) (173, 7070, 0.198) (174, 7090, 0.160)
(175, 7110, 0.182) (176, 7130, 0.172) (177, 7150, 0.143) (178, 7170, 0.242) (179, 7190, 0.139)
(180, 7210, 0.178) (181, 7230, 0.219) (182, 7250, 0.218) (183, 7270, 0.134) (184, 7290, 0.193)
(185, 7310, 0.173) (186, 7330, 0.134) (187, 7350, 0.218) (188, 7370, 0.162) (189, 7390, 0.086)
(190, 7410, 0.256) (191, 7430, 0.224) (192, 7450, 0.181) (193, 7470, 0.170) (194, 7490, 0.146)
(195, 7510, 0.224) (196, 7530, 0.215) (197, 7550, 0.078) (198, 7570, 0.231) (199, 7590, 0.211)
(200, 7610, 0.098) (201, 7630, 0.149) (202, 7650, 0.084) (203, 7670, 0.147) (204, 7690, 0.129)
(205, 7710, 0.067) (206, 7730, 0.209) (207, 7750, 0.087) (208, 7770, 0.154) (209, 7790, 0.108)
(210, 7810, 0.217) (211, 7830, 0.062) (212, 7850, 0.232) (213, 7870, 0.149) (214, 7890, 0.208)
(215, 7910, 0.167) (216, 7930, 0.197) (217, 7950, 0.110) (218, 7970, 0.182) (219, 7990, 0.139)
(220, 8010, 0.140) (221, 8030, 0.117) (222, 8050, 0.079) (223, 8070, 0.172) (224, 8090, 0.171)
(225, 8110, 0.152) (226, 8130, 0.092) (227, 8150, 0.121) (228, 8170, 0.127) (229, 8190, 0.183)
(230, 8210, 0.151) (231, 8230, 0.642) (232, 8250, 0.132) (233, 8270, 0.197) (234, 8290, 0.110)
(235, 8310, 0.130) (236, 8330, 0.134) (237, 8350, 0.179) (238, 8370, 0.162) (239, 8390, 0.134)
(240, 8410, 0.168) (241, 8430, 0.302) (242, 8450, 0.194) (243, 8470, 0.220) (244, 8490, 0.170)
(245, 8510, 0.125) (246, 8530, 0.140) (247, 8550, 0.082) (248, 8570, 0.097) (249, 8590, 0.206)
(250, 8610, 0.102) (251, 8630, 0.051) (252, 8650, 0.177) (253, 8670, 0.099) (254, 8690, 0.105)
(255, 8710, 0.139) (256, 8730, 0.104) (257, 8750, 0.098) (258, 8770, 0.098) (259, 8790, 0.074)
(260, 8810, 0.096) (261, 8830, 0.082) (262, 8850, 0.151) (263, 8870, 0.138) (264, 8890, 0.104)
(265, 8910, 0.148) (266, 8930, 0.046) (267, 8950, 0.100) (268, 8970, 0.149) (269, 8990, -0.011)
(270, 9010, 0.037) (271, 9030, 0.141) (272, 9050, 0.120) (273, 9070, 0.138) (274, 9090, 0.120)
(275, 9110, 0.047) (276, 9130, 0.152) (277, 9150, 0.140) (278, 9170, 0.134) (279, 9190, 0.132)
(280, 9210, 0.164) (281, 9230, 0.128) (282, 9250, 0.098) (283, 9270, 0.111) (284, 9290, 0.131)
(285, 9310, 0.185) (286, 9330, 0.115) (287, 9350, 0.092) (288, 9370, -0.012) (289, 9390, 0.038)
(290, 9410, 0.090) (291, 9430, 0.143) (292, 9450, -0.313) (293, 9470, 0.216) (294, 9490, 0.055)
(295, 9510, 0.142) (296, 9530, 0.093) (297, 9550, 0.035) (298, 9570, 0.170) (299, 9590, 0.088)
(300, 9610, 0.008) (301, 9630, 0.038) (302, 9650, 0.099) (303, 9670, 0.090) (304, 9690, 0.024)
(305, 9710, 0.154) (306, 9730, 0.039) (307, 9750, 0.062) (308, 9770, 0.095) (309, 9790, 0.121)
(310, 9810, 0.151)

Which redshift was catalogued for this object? 0.25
